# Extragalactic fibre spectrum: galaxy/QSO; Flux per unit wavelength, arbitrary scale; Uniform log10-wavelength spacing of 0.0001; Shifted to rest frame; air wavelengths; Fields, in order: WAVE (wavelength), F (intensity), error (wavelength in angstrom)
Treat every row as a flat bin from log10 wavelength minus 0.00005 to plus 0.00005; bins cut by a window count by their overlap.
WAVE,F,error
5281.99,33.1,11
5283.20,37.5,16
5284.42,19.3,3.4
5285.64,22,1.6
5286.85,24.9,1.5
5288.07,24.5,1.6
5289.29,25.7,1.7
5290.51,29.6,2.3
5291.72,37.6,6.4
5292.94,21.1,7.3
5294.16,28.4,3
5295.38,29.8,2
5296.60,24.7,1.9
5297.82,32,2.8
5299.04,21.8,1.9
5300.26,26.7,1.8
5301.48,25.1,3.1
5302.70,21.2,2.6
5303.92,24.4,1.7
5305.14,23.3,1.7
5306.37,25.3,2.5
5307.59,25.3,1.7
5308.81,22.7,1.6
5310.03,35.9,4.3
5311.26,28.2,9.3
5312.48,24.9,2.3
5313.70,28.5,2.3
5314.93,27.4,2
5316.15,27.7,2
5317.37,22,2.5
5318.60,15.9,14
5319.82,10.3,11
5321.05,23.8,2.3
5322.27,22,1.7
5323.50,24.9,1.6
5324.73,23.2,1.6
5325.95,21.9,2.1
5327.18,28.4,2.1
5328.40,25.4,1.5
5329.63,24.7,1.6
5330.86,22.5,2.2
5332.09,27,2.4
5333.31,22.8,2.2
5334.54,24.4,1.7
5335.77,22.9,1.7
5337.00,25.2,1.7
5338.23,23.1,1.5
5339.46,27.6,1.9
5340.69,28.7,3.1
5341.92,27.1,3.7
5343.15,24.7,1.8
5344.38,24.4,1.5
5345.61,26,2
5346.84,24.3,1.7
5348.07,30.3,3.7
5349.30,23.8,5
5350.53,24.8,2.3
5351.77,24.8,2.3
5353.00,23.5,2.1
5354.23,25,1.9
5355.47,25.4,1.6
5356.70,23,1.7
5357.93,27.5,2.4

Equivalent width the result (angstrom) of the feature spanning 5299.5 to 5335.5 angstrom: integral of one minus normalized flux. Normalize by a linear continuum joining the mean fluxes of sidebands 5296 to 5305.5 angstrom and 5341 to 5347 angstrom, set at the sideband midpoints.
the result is 1.24 angstrom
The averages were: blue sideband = 25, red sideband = 25.6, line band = 24.3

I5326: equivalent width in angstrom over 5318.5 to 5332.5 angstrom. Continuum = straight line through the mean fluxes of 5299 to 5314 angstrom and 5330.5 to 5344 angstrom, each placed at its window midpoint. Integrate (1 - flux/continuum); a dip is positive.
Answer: 1.5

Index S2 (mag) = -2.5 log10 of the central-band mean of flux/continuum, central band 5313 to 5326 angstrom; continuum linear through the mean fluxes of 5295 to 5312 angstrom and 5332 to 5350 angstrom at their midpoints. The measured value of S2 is 0.15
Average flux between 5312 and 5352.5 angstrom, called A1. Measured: 24.4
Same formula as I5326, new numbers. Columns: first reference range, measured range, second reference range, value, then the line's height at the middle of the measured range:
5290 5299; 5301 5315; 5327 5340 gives 0.6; 27.3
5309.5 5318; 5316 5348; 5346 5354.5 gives 3.0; 26.5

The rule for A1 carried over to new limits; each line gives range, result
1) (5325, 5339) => 24.4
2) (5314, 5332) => 23.1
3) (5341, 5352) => 25.7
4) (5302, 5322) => 24.1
